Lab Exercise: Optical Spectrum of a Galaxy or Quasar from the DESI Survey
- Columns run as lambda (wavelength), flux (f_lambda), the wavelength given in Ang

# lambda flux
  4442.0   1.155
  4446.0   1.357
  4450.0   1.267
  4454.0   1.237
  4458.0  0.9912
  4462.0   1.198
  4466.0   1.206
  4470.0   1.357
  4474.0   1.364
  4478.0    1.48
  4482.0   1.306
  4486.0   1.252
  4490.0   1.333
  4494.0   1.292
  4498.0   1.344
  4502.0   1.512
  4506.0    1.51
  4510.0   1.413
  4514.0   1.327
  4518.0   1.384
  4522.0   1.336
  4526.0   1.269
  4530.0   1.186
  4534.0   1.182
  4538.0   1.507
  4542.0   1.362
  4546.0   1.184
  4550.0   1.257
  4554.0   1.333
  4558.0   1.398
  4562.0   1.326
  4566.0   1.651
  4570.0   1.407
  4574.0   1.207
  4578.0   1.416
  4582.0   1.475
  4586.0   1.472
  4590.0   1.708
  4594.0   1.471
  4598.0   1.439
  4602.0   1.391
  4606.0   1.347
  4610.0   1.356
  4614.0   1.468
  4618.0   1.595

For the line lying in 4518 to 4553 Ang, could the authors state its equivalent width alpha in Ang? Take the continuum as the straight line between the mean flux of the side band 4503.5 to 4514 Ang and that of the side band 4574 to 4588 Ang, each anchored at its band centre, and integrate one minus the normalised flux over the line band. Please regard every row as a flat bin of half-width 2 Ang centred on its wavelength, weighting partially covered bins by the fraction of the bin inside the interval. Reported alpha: 3.4 Ang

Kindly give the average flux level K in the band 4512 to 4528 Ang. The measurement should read 1.33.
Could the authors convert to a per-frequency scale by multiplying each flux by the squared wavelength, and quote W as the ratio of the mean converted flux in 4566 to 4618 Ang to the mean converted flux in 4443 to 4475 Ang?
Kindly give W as 1.2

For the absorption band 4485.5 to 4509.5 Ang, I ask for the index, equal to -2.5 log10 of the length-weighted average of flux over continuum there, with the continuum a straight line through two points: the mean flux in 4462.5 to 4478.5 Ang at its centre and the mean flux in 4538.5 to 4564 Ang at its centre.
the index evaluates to -0.05 mag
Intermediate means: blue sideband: 1.33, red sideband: 1.32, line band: 1.38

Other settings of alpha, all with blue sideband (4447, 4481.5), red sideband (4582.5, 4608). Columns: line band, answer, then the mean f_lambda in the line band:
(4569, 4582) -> 0.7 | 1.36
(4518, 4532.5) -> 0.9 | 1.28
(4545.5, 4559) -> 1.0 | 1.3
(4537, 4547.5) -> 0.3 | 1.34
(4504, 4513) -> -0.7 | 1.45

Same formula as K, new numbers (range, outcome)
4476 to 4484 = 1.39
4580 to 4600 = 1.51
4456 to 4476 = 1.22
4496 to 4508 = 1.46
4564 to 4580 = 1.42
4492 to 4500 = 1.32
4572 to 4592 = 1.46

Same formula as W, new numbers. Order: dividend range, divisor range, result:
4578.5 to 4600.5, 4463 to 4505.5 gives 1.17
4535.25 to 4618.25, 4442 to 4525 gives 1.12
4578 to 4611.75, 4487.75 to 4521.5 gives 1.09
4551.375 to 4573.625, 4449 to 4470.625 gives 1.23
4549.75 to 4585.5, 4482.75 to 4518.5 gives 1.05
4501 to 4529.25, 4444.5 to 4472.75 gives 1.15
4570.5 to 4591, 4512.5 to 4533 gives 1.14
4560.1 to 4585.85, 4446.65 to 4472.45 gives 1.22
